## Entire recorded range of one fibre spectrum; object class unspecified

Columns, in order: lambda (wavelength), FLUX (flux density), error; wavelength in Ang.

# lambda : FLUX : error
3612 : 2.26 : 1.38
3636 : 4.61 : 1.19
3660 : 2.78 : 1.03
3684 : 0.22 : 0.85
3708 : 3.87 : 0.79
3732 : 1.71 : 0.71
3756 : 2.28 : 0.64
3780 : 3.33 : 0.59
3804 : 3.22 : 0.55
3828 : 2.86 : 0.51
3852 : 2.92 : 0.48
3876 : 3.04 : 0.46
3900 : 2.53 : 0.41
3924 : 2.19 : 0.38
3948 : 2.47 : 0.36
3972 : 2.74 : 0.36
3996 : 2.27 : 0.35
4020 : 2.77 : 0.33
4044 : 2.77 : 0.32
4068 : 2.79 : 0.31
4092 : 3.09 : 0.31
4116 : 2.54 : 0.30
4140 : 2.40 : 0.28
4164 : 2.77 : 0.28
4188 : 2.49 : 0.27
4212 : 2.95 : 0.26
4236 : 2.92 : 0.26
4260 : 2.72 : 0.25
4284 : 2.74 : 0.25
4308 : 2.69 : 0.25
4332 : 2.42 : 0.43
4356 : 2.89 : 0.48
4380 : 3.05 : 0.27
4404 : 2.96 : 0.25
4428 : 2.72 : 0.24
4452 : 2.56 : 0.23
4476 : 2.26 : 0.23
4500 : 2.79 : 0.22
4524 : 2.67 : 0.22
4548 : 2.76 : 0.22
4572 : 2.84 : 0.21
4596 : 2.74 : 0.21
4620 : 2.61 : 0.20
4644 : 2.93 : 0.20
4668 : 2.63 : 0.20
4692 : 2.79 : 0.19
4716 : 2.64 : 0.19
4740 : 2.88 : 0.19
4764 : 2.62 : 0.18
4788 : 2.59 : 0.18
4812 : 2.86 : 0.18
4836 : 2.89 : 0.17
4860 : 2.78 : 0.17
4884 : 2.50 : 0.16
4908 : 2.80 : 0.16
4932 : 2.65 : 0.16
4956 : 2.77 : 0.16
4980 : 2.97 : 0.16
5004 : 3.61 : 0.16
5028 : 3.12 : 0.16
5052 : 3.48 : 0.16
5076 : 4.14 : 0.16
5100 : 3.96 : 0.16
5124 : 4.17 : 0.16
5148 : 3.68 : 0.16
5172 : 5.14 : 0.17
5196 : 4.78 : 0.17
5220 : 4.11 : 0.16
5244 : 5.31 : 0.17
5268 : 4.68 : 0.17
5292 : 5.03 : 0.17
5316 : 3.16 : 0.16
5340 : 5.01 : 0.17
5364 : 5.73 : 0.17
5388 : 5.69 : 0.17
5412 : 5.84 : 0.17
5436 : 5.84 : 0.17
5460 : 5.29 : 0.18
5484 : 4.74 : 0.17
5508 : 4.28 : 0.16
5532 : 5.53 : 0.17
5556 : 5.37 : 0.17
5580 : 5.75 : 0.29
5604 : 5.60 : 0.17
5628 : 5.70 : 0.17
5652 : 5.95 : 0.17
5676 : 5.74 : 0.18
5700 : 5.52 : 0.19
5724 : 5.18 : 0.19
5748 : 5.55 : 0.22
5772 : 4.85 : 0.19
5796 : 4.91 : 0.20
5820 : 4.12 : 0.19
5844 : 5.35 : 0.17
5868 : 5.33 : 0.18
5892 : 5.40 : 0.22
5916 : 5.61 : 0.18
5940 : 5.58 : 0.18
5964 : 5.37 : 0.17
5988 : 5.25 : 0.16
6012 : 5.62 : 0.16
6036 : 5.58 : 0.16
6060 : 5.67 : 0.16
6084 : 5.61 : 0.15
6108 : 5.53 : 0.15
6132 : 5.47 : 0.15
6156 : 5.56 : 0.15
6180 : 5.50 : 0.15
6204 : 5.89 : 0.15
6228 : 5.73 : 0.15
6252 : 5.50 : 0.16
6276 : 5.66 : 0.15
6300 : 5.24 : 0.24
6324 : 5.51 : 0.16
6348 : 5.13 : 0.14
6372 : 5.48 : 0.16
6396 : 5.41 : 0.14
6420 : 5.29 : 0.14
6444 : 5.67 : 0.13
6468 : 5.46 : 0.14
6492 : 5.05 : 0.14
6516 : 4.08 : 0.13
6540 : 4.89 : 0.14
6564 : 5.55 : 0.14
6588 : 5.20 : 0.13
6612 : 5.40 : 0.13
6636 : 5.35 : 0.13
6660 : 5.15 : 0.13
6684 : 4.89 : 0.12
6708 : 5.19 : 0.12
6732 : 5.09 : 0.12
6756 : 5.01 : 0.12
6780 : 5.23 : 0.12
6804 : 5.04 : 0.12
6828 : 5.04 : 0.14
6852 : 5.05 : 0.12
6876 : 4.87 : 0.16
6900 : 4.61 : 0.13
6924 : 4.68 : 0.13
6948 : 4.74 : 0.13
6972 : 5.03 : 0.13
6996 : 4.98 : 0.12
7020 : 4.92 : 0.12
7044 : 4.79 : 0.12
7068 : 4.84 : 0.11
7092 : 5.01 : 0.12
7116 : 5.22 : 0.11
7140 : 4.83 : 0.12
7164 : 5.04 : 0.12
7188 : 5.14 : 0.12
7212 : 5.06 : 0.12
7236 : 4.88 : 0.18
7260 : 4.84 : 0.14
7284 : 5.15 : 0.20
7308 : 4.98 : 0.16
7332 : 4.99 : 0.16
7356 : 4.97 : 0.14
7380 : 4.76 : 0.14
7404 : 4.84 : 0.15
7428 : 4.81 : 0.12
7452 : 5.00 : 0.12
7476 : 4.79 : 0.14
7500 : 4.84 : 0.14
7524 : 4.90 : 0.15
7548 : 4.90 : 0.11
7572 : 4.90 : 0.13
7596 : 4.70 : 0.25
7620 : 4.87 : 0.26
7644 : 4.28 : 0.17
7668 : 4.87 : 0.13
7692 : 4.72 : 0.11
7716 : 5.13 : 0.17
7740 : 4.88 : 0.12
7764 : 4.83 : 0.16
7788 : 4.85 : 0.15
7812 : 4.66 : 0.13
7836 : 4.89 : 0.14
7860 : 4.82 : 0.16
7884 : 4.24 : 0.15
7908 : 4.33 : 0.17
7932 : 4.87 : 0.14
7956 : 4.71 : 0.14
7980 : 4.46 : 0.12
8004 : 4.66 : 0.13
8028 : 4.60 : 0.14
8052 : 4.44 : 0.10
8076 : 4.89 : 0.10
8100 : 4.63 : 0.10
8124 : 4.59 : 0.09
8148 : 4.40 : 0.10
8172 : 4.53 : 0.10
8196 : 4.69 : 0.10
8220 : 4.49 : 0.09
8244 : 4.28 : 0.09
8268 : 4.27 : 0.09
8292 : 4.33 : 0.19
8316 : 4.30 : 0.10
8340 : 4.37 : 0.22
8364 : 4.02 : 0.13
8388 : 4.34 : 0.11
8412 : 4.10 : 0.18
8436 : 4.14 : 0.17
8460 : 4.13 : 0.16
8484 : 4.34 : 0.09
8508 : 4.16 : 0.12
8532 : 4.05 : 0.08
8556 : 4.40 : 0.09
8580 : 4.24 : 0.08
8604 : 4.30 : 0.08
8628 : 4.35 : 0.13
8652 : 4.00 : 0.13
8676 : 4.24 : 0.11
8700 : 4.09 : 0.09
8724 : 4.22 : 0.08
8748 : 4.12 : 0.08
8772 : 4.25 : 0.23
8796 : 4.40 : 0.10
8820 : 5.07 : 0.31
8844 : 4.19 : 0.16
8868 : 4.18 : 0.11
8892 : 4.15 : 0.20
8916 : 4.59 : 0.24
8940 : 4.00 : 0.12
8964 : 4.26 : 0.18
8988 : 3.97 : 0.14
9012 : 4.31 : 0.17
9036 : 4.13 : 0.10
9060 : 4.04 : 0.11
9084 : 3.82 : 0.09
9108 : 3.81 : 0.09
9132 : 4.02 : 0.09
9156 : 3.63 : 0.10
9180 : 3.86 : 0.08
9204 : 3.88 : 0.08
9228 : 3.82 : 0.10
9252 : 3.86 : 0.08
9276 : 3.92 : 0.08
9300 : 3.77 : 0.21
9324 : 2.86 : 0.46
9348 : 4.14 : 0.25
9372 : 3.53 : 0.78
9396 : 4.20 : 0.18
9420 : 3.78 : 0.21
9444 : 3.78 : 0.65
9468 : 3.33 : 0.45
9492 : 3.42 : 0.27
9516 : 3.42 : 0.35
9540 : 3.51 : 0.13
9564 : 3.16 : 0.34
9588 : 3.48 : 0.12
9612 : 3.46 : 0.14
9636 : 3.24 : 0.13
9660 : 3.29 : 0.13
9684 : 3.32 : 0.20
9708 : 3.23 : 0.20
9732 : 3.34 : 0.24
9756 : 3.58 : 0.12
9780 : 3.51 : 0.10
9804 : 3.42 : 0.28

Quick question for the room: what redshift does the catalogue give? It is 0.340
